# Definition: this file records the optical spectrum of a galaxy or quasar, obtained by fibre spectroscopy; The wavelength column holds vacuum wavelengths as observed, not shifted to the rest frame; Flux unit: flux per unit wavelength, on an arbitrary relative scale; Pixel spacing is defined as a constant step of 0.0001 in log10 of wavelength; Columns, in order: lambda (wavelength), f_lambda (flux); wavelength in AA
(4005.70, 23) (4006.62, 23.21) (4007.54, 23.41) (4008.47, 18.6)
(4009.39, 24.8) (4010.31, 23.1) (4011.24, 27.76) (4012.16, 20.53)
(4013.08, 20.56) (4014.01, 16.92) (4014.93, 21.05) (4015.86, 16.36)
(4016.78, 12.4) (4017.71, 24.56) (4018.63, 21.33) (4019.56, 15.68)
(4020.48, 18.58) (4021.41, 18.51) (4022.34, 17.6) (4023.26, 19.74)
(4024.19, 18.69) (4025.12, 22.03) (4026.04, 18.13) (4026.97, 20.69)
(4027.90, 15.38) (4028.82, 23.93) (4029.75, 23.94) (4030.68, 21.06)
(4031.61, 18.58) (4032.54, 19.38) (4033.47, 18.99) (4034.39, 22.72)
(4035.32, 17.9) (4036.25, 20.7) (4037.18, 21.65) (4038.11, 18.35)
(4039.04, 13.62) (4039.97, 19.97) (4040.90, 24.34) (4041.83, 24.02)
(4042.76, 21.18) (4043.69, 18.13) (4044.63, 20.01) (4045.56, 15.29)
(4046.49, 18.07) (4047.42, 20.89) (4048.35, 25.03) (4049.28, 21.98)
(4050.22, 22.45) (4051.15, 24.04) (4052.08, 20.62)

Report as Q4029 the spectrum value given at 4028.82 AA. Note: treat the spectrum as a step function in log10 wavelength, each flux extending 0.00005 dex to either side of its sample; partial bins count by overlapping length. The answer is 23.93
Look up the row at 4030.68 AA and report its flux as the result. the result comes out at 21.06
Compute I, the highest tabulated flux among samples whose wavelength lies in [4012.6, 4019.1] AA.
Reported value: 24.56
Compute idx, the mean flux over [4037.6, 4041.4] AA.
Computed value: 19.2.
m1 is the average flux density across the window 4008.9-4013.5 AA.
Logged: 23.4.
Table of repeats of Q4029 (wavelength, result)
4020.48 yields 18.58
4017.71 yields 24.56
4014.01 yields 16.92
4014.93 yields 21.05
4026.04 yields 18.13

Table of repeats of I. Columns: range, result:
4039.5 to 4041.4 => 24.34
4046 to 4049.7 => 25.03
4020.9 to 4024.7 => 19.74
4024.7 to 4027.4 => 22.03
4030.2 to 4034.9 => 22.72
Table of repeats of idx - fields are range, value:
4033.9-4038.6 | 20.2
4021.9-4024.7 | 18.7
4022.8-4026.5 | 19.7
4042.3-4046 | 18.6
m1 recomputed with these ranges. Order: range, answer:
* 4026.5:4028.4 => 18.2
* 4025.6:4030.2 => 20.4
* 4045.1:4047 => 16.8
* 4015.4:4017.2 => 14.5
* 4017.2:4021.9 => 19.6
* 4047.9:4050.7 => 23.1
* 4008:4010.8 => 22.2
